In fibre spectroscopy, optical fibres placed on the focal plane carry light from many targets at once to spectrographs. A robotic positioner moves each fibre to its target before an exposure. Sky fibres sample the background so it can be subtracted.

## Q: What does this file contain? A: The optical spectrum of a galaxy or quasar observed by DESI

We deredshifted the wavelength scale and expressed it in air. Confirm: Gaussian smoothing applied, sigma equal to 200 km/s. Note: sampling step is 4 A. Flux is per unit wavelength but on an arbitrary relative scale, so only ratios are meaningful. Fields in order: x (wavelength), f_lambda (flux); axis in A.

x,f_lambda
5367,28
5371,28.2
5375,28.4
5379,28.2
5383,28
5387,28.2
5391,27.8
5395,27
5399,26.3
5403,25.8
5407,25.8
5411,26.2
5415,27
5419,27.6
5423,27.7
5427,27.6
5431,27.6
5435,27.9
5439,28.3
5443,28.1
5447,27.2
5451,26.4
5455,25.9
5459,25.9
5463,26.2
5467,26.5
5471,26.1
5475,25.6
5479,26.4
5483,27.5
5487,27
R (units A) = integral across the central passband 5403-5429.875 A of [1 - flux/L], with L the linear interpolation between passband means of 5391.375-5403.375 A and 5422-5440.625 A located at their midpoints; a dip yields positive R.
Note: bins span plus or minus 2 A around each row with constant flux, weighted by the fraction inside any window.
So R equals 0.4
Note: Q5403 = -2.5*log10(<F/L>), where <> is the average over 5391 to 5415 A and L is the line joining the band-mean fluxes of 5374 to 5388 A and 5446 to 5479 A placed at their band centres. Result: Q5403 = 0.050 mag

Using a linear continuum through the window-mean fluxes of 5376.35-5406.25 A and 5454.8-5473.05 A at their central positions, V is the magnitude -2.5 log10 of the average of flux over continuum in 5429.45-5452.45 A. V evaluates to -0.04 mag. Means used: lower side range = 27.3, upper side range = 26.1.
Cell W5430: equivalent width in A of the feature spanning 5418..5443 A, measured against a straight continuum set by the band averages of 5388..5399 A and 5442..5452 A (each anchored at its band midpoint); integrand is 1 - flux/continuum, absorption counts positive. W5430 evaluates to -0.5 A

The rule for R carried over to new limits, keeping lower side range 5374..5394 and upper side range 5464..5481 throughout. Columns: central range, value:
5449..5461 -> 0.21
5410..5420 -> 0.16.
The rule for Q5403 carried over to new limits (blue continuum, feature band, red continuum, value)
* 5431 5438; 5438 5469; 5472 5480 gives 0.01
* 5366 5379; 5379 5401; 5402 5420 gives 0.00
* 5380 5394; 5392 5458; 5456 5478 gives 0.00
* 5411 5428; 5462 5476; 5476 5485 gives 0.03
